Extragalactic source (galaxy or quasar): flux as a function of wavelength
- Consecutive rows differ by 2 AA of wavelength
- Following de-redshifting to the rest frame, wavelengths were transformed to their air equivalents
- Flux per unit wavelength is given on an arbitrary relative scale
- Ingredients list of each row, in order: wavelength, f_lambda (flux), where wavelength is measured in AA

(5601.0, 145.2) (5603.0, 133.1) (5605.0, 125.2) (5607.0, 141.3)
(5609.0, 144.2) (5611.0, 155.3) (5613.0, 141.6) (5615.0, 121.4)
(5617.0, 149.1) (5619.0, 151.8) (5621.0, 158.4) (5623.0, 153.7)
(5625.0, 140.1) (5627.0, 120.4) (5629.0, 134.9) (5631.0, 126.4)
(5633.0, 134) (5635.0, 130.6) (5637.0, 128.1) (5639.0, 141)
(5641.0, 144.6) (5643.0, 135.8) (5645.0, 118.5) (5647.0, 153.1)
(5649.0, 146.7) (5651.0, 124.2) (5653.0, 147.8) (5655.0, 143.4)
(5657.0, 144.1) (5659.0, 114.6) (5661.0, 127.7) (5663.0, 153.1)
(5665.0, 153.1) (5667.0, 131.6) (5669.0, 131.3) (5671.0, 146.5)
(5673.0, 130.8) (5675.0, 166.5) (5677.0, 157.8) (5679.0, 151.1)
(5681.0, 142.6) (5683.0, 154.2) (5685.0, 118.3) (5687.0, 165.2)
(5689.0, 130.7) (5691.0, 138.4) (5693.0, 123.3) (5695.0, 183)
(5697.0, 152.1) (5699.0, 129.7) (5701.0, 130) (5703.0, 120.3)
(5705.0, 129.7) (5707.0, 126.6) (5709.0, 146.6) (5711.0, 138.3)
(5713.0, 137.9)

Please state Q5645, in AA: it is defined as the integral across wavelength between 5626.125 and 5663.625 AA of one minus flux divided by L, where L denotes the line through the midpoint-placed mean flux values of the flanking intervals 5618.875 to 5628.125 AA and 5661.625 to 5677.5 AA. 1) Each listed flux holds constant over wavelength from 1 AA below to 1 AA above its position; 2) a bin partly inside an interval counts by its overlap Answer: 2.5 AA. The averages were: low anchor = 144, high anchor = 146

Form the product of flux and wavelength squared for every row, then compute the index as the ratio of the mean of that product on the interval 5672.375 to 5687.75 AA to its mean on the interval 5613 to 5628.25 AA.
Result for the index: 1.07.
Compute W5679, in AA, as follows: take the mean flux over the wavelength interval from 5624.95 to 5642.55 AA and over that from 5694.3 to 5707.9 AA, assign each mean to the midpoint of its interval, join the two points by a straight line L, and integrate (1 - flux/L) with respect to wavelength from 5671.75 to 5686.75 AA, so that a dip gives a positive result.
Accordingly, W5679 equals -1.2 AA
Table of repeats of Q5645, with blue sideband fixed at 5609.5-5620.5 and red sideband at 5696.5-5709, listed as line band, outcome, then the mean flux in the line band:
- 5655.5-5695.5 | -2.1 AA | 143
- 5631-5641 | 0.5 AA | 134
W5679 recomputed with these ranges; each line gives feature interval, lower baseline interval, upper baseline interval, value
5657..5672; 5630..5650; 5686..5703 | 0.2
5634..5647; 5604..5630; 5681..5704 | 0.6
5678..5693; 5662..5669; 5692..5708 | -0.2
